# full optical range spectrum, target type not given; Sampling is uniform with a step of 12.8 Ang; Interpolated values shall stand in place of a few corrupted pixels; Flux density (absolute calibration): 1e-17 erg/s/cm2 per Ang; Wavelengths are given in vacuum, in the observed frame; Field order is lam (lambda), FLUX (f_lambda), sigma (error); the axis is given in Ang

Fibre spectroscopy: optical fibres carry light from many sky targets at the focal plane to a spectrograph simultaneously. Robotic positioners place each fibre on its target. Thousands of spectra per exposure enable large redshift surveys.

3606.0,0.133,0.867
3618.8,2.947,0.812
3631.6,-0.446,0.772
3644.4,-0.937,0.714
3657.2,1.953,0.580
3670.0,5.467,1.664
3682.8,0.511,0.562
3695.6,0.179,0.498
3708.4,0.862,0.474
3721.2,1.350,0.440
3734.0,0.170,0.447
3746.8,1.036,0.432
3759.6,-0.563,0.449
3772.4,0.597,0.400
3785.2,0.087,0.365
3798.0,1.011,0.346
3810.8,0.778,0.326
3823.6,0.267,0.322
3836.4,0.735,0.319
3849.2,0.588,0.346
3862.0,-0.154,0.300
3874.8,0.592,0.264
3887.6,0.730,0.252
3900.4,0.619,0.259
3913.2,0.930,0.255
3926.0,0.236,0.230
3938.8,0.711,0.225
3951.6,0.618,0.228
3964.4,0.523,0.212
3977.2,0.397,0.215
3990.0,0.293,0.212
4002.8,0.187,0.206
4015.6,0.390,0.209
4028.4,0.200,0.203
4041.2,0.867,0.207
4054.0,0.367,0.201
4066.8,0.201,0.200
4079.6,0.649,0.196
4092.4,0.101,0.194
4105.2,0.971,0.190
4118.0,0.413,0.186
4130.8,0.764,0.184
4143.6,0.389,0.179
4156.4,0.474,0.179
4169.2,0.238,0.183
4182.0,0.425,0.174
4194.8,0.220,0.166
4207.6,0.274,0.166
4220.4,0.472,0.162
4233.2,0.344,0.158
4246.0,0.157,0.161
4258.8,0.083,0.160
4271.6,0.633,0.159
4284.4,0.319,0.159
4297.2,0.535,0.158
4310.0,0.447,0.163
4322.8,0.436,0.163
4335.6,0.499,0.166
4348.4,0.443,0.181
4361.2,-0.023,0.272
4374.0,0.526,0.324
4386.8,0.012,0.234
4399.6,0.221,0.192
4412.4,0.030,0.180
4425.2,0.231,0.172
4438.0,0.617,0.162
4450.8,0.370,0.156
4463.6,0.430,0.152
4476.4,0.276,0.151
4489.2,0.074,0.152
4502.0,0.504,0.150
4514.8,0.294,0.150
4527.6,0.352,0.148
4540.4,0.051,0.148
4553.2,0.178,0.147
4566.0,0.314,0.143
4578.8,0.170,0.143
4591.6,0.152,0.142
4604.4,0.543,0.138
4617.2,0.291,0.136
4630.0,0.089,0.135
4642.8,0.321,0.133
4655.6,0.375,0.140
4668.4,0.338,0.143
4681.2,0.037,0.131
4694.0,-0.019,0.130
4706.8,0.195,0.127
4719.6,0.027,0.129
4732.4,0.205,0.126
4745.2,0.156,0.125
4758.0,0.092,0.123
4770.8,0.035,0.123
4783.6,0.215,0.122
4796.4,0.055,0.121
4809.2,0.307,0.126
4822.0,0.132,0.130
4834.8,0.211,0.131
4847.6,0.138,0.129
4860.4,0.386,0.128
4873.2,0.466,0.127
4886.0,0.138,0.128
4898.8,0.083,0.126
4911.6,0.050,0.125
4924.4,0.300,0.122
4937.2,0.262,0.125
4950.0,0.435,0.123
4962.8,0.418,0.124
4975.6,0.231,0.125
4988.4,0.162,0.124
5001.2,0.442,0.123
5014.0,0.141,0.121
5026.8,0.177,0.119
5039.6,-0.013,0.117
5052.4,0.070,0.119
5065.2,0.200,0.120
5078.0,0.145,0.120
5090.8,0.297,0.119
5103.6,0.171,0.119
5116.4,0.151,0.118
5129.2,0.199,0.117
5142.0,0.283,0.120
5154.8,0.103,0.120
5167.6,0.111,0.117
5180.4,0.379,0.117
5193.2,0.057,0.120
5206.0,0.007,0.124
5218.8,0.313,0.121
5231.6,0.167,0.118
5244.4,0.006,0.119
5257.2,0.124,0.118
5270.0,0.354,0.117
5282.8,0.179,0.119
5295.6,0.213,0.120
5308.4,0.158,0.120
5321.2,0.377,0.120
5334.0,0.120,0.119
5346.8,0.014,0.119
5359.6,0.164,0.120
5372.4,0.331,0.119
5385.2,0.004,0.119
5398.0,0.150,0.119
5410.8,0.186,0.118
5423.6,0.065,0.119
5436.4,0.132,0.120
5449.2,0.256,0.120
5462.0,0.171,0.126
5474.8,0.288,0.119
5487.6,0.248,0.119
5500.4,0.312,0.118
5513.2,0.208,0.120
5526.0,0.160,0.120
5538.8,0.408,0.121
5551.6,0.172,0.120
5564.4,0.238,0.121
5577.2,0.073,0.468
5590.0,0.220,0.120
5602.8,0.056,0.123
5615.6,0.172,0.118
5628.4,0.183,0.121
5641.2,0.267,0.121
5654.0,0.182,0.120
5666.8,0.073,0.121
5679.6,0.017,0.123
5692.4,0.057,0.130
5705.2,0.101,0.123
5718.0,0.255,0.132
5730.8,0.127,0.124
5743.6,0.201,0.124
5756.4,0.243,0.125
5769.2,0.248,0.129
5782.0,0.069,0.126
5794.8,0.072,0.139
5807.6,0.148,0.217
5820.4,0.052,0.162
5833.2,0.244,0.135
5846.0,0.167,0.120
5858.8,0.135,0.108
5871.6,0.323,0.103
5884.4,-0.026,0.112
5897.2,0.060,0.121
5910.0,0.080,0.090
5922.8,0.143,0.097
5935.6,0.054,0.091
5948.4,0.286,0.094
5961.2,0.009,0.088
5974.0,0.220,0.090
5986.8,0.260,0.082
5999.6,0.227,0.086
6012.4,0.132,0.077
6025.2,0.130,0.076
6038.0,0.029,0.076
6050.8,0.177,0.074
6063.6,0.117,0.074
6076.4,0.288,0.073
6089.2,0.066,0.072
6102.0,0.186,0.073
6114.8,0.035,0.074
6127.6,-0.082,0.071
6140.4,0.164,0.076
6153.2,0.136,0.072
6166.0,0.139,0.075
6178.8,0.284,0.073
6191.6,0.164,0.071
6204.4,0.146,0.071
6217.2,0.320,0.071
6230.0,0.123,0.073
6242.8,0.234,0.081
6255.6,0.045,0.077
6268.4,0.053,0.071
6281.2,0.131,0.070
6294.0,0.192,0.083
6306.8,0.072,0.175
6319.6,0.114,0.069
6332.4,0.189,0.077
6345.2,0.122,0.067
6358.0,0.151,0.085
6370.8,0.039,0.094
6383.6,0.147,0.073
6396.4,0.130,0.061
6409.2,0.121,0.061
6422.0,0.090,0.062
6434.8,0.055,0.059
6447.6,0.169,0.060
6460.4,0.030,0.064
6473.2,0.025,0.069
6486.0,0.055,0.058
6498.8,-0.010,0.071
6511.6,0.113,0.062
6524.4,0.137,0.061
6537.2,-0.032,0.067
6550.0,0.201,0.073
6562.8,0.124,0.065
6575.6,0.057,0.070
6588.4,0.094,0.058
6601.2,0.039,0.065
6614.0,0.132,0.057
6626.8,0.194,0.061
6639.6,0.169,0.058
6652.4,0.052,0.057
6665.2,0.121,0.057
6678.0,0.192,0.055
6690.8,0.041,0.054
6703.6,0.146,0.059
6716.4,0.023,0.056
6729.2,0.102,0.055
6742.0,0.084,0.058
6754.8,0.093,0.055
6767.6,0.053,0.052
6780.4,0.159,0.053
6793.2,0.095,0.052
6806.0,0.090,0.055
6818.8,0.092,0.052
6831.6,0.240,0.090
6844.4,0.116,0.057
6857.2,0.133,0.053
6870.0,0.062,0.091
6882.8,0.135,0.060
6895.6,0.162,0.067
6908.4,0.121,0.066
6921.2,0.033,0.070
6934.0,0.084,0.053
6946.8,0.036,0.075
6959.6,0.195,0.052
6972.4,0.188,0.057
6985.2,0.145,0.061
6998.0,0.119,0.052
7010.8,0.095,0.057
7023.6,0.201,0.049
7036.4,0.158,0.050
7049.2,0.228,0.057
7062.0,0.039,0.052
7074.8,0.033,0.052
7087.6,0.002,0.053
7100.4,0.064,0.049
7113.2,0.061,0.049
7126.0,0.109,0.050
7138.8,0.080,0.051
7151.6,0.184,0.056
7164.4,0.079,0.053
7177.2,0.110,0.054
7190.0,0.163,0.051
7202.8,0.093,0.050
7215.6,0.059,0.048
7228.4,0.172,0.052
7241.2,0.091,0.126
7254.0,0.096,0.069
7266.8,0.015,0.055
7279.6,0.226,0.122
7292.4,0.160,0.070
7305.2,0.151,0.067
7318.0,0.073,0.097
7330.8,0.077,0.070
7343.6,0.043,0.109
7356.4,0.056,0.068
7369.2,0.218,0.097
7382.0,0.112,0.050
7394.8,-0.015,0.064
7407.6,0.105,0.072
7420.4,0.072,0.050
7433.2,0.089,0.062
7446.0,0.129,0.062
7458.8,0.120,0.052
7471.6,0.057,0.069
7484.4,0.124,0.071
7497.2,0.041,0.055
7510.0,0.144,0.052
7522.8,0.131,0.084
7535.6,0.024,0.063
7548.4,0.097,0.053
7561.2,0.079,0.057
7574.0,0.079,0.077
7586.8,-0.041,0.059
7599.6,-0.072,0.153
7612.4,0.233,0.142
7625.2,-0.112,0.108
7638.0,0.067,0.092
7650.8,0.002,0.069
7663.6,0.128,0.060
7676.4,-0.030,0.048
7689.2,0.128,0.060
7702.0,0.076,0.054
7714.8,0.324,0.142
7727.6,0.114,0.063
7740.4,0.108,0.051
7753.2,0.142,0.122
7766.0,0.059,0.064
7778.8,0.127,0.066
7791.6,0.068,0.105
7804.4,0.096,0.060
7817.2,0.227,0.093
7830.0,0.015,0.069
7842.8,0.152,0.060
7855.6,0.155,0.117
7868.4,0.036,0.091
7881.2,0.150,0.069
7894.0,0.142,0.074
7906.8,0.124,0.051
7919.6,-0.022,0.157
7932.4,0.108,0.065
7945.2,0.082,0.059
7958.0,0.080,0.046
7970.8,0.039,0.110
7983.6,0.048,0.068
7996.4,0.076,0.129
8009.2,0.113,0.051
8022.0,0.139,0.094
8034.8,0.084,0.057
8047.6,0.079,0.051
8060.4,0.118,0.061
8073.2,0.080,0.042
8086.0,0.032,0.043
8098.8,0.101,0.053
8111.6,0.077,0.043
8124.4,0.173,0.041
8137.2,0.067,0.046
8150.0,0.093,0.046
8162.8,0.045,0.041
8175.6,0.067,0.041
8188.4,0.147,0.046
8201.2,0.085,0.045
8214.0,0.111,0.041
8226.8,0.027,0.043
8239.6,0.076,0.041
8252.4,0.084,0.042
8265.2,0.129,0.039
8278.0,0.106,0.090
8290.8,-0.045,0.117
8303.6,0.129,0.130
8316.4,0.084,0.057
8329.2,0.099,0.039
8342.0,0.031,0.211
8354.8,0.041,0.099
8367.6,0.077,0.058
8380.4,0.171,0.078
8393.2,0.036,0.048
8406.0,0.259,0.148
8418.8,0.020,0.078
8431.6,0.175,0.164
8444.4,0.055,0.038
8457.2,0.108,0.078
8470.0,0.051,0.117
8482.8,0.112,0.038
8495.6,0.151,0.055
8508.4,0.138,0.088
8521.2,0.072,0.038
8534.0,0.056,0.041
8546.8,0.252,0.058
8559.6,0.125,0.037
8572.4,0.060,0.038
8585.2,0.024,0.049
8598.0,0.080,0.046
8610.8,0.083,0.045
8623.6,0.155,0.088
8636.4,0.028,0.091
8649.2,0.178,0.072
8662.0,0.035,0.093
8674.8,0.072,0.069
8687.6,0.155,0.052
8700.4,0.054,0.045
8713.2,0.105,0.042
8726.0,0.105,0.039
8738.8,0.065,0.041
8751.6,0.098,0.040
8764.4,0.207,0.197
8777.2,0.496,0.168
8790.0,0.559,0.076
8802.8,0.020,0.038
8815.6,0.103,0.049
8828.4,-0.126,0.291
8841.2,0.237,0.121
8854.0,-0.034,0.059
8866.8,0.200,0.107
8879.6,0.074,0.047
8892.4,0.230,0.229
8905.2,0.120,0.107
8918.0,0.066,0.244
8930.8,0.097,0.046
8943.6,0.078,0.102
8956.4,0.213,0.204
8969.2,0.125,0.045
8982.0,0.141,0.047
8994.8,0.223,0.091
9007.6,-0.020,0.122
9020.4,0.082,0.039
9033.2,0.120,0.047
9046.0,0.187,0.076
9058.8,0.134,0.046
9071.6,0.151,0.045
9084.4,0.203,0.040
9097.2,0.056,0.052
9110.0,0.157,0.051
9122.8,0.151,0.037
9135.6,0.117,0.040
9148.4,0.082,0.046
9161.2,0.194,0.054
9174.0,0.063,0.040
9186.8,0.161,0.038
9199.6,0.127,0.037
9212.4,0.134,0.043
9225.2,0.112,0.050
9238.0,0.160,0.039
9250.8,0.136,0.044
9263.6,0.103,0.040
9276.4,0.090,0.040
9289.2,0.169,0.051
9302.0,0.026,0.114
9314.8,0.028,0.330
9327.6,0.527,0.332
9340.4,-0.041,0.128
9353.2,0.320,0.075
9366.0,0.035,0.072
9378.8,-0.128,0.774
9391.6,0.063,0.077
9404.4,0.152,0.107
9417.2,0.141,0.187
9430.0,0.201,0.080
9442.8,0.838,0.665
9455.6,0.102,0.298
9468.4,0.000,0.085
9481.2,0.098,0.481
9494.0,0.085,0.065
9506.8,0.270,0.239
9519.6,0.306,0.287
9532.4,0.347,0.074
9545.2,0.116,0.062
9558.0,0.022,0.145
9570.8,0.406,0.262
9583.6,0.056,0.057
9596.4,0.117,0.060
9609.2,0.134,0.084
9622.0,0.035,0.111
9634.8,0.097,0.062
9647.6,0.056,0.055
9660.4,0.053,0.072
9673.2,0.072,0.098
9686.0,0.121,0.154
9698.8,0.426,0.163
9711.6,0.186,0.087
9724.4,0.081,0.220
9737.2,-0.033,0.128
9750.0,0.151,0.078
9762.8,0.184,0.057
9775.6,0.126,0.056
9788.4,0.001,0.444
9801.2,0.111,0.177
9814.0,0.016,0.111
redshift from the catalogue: 1.356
